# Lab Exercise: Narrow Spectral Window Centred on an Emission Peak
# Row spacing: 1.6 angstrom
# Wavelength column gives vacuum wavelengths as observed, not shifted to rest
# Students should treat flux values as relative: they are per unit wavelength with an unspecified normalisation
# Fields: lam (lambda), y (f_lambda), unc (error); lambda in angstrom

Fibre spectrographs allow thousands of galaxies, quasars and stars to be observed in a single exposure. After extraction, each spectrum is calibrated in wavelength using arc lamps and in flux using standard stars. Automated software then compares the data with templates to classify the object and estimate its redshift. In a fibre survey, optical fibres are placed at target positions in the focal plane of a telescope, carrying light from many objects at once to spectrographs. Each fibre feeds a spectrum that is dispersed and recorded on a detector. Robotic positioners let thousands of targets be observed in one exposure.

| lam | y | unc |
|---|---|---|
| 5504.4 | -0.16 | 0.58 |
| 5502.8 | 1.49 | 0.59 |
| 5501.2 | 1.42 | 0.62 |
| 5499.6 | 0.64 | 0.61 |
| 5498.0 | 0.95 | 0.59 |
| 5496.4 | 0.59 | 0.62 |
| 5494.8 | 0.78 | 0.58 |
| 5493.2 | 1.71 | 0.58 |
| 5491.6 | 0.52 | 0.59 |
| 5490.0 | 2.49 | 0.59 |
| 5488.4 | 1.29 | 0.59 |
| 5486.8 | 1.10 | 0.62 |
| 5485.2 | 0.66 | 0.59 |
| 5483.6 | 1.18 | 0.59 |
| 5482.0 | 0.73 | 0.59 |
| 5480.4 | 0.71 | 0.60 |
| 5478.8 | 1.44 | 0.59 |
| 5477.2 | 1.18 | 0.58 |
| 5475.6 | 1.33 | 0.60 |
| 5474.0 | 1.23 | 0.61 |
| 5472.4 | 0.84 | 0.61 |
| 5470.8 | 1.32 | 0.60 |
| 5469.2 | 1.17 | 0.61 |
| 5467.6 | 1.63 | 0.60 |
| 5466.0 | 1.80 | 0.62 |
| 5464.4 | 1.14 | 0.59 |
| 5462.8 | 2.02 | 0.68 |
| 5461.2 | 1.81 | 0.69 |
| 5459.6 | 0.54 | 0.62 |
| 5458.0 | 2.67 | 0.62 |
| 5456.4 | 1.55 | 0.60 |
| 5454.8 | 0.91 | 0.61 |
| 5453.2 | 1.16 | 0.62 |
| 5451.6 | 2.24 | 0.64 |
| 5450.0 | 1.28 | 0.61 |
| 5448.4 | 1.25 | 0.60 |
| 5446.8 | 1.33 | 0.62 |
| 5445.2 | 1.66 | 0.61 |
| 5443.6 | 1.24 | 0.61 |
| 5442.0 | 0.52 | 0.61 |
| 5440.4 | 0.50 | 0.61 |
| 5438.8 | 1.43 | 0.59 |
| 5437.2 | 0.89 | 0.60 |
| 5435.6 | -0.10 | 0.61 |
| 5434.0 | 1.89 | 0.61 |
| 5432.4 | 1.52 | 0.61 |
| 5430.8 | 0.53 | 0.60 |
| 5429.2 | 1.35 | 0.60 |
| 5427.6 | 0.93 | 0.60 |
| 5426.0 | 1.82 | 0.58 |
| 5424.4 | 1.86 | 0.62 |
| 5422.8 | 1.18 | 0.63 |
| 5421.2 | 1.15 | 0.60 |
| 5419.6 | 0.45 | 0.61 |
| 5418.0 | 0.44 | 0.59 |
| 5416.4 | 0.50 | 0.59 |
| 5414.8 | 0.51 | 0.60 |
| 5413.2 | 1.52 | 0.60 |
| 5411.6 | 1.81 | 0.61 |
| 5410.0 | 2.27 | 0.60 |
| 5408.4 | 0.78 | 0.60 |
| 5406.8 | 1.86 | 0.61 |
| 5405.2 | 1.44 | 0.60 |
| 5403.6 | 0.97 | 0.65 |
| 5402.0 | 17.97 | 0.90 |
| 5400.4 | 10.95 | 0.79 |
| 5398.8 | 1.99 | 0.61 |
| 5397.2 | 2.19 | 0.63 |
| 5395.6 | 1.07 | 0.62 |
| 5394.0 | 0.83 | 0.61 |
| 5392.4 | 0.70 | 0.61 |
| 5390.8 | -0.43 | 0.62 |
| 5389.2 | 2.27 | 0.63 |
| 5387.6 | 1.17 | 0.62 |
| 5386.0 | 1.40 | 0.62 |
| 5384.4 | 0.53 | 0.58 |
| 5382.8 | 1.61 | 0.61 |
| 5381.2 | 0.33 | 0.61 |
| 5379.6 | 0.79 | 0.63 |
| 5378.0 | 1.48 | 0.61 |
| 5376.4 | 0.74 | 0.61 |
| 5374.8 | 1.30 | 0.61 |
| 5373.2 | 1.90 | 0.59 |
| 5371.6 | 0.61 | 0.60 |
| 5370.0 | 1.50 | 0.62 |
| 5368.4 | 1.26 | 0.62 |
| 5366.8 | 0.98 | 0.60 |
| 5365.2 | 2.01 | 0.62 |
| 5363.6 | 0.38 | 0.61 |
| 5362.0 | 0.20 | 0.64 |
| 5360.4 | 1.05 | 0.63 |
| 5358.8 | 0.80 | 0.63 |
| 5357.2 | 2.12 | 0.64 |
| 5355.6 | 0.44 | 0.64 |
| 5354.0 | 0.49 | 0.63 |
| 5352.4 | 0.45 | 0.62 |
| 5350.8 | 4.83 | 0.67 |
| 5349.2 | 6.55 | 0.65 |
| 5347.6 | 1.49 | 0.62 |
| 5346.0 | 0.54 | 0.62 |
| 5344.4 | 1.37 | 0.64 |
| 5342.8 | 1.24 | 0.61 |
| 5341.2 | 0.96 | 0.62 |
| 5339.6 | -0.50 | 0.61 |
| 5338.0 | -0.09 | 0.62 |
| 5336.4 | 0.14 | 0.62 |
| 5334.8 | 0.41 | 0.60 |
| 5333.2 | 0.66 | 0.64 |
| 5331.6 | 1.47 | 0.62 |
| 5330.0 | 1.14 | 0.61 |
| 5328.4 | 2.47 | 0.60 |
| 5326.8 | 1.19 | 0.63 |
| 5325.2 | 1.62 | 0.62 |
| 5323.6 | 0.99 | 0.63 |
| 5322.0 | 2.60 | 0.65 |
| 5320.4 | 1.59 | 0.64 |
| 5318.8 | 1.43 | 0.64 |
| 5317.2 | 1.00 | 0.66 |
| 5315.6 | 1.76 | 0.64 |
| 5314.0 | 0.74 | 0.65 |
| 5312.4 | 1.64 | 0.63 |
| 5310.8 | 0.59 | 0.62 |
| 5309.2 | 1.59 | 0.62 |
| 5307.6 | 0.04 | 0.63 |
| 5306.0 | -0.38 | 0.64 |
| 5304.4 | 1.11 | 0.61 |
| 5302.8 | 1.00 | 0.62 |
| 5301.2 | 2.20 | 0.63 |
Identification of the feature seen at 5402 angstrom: [O III] 5007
